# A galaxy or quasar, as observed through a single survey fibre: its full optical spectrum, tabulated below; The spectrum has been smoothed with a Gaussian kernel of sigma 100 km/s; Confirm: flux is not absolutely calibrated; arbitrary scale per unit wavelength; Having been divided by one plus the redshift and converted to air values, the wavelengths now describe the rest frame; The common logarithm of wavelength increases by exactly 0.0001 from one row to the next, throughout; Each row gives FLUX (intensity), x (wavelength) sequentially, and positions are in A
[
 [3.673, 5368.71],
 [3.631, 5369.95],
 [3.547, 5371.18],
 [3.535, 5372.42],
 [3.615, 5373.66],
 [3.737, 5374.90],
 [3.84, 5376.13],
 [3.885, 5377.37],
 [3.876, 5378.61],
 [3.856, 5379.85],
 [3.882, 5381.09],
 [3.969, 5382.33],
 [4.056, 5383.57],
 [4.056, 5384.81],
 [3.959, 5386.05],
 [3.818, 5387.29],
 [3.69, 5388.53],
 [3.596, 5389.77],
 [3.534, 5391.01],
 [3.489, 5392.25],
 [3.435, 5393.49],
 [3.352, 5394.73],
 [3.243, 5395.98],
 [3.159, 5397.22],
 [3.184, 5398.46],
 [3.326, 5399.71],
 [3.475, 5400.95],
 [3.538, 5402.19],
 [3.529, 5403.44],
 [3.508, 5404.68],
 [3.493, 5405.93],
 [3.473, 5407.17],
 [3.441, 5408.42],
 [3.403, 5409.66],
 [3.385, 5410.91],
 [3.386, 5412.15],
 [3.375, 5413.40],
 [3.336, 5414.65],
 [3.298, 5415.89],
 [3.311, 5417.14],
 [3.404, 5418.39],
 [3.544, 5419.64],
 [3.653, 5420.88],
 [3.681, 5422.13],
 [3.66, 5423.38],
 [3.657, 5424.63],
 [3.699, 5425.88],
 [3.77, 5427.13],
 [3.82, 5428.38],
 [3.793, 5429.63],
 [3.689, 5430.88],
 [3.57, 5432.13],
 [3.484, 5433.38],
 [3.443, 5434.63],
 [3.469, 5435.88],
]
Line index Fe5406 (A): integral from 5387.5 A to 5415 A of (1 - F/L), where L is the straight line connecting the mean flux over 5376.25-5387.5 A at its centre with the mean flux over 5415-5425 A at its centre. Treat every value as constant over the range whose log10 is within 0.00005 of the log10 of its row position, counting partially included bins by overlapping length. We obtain 2.1 A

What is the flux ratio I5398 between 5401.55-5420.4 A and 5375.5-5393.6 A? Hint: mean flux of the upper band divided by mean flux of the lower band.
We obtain 0.9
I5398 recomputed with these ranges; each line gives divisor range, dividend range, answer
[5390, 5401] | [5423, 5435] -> 1.09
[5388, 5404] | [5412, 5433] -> 1.04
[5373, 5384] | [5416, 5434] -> 0.94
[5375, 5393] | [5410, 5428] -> 0.92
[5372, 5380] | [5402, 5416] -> 0.91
